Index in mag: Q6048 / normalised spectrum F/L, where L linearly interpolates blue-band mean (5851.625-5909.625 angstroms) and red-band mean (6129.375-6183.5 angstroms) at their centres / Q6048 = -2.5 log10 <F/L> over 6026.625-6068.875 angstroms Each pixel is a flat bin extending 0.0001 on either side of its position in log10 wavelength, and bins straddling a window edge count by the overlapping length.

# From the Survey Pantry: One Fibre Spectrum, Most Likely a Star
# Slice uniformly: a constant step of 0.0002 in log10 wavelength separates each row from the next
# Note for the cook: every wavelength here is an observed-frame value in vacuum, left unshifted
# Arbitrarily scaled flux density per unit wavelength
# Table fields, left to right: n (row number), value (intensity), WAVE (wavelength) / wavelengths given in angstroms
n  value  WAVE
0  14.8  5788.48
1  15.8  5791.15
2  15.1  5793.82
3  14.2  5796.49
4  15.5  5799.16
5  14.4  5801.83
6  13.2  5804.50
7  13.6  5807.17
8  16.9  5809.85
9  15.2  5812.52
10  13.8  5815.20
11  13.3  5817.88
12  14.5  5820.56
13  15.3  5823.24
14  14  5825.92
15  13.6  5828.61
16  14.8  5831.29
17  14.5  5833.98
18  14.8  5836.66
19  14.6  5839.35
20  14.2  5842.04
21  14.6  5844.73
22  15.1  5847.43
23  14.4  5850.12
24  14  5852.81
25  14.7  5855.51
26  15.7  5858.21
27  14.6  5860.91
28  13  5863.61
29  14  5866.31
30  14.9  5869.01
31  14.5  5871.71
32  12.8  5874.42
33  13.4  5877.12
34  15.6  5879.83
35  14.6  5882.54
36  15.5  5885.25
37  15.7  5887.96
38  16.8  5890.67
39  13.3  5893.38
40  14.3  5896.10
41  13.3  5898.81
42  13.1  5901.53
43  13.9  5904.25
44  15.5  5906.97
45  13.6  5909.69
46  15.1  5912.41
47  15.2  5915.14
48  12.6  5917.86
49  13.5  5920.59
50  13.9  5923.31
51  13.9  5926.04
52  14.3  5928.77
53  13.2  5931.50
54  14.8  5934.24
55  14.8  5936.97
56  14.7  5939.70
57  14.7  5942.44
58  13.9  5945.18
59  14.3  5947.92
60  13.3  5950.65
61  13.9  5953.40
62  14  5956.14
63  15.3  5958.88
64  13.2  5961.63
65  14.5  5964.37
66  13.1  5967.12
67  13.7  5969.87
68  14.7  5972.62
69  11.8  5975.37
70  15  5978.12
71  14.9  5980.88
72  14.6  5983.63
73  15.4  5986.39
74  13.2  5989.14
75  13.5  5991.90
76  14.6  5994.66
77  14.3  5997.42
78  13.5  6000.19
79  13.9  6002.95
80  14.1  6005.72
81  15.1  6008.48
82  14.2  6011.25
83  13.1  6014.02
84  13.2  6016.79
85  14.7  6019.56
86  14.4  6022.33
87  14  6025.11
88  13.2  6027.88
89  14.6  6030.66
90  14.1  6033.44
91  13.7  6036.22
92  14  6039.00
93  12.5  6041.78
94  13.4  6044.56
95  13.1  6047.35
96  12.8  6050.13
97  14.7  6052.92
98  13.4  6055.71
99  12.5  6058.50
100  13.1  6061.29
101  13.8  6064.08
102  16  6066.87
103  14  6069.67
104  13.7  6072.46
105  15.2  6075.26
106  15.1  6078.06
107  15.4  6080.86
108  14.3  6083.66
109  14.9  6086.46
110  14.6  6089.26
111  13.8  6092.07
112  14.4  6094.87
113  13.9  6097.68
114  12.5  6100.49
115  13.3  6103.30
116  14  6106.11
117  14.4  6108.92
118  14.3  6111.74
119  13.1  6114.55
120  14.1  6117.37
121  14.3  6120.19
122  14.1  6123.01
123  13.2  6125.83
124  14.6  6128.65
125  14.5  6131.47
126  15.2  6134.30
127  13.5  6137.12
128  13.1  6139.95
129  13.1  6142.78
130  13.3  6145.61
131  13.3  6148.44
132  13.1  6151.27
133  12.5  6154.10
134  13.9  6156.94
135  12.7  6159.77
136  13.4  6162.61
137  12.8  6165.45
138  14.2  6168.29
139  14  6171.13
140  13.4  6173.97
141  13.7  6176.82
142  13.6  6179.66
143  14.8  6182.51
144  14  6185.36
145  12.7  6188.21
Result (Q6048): 0.02 mag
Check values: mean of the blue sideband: 14.4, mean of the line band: 13.7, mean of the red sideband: 13.6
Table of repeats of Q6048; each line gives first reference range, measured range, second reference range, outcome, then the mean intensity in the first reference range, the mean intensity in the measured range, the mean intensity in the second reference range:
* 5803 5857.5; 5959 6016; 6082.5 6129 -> 0.011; 14.5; 14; 14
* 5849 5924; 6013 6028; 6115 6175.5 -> 0.011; 14.3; 13.8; 13.6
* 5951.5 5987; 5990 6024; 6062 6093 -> 0.019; 14.1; 14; 14.6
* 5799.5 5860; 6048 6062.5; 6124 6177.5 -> 0.044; 14.5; 13.3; 13.6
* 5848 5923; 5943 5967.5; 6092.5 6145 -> 0.016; 14.4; 14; 13.9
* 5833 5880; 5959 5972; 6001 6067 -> 0.013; 14.4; 13.8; 13.8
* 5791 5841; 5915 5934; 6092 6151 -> 0.040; 14.6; 13.8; 13.8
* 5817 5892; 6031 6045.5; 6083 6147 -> 0.039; 14.6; 13.6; 13.9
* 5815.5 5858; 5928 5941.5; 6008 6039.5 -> -0.012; 14.4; 14.4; 14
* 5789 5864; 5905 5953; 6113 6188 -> 0.008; 14.6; 14.2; 13.7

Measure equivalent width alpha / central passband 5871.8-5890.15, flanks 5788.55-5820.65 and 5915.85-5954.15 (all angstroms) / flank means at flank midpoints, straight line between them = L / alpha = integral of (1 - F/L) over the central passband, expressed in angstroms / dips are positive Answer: -0.6 angstroms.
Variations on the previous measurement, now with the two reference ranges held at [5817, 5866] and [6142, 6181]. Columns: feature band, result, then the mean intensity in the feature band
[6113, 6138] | -1.1 angstroms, 14.1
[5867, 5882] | 0.1 angstroms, 14.3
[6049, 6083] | -1.2 angstroms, 14.2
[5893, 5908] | 0.3 angstroms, 13.9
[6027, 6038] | -0.1 angstroms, 13.9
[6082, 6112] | -1.0 angstroms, 14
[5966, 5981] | 0.2 angstroms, 13.8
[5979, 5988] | -0.6 angstroms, 14.9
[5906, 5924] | 0.0 angstroms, 14.2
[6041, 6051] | 0.6 angstroms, 13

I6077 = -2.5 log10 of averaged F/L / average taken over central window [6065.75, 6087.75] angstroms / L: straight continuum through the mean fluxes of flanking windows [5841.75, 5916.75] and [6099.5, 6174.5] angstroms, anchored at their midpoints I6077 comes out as -0.07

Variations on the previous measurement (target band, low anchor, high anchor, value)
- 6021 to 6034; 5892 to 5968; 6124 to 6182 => -0.02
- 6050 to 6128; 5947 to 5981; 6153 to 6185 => -0.03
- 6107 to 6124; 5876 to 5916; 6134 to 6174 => -0.04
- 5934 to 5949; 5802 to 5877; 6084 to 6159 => -0.03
